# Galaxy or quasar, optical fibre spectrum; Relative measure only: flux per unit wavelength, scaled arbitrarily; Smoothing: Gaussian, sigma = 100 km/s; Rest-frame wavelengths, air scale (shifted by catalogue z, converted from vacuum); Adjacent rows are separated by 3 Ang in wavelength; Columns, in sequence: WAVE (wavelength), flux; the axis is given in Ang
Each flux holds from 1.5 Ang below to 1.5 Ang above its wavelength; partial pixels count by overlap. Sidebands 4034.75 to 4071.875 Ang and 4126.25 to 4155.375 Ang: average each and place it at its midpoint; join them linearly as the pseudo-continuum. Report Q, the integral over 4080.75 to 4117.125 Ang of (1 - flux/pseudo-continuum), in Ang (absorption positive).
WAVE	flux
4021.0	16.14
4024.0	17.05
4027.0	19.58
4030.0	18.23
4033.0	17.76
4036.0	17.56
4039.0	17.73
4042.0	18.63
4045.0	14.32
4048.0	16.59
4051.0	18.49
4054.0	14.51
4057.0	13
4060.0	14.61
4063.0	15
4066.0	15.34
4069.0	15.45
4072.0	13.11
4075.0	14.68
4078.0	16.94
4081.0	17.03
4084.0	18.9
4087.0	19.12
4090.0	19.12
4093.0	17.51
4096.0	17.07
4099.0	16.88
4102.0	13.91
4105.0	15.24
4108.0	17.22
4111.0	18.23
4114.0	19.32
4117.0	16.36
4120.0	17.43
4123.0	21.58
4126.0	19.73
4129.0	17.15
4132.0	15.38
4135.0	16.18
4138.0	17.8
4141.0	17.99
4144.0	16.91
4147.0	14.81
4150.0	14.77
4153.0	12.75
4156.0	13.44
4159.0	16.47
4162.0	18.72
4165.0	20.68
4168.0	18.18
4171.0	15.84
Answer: -3.4 Ang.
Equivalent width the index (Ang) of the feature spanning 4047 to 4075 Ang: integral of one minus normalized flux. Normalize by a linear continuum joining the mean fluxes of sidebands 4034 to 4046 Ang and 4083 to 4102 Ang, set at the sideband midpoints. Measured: 3.77 Ang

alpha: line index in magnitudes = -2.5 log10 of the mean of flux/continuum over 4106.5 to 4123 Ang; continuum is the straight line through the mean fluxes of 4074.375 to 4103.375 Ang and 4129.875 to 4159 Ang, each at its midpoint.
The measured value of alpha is -0.10 mag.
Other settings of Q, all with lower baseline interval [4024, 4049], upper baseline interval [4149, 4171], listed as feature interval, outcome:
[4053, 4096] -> 2.8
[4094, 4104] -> 0.6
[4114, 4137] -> -1.5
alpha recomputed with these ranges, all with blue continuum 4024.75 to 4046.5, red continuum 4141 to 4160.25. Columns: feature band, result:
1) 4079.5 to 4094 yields -0.115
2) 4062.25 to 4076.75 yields 0.149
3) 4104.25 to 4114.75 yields -0.099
